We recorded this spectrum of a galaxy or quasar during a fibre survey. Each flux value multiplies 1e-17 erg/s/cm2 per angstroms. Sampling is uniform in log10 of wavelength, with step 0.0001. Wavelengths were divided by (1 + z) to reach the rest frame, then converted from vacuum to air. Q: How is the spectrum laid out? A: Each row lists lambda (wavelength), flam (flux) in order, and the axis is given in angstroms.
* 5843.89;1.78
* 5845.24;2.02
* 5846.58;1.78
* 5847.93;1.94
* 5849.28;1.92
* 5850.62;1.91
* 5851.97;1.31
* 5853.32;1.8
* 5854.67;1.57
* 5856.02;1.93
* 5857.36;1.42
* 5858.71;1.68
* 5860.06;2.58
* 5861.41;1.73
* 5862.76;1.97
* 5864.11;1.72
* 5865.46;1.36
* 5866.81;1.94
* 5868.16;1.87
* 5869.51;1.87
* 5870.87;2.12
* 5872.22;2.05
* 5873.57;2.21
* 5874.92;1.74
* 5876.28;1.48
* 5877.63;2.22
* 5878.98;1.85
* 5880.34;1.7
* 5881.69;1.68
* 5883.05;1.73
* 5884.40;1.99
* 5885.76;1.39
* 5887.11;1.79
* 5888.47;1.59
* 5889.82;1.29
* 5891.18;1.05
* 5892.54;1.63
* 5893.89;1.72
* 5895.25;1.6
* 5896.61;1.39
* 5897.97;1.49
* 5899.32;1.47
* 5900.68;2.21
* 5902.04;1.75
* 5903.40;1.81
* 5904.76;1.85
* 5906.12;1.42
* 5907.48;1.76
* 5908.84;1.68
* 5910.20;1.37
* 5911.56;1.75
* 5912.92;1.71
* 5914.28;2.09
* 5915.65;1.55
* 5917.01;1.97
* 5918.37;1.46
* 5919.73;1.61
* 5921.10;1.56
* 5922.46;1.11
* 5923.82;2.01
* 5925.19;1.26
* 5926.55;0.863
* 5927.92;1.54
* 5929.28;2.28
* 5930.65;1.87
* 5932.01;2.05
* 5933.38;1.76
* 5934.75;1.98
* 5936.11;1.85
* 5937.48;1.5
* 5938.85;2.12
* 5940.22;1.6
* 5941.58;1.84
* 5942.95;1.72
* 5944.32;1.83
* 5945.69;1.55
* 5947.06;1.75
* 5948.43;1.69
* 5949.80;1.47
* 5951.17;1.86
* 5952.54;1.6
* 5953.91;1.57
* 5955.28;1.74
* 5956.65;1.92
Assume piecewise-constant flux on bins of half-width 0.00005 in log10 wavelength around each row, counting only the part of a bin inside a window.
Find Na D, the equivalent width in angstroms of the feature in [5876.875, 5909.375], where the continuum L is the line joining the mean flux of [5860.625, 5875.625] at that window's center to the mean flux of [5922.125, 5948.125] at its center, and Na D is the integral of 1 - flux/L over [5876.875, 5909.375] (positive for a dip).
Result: 2.6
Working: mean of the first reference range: 1.87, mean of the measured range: 1.67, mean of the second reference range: 1.72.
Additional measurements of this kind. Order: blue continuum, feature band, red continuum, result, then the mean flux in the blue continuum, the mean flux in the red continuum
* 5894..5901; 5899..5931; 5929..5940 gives 1.4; 1.61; 1.9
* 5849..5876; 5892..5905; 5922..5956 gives 0.6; 1.83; 1.7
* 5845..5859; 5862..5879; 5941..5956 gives -1.4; 1.75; 1.69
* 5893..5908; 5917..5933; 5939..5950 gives 0.7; 1.68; 1.71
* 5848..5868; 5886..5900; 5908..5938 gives 1.8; 1.78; 1.68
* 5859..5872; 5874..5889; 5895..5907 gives 0.4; 1.9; 1.67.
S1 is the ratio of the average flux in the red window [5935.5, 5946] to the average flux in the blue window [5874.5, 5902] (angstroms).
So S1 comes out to 1.1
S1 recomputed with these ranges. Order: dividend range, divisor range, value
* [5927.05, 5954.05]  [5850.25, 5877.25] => 0.97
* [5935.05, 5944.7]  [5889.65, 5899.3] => 1.22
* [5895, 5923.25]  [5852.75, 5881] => 0.89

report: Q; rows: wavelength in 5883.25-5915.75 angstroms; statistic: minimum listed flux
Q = 1.05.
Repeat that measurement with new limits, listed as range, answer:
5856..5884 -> 1.36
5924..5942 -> 0.863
